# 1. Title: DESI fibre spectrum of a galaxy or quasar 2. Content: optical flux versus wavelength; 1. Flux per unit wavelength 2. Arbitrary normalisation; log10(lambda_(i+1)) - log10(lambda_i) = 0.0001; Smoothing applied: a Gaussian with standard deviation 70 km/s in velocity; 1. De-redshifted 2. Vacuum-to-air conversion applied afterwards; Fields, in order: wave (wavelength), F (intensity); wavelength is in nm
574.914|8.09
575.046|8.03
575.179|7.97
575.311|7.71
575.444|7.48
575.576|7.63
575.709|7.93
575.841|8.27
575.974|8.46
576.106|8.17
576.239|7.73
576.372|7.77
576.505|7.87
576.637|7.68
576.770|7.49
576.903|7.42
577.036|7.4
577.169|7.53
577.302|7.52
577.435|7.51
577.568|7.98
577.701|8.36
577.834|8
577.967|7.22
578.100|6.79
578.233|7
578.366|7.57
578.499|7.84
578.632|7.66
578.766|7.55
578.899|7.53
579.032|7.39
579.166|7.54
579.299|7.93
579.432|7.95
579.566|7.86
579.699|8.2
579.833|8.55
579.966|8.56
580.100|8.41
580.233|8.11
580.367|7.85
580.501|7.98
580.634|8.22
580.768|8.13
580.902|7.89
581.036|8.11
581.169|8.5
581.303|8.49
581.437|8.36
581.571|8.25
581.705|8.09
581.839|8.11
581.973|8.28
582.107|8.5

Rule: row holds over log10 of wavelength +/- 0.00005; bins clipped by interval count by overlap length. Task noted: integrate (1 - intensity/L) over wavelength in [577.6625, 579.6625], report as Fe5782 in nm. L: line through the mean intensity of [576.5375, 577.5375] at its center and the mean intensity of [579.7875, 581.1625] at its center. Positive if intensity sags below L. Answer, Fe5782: 0.06 nm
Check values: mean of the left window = 7.54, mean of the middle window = 7.61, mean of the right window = 8.19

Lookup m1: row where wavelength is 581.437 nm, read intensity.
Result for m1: 8.36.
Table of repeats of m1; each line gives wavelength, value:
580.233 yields 8.11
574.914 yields 8.09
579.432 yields 7.95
